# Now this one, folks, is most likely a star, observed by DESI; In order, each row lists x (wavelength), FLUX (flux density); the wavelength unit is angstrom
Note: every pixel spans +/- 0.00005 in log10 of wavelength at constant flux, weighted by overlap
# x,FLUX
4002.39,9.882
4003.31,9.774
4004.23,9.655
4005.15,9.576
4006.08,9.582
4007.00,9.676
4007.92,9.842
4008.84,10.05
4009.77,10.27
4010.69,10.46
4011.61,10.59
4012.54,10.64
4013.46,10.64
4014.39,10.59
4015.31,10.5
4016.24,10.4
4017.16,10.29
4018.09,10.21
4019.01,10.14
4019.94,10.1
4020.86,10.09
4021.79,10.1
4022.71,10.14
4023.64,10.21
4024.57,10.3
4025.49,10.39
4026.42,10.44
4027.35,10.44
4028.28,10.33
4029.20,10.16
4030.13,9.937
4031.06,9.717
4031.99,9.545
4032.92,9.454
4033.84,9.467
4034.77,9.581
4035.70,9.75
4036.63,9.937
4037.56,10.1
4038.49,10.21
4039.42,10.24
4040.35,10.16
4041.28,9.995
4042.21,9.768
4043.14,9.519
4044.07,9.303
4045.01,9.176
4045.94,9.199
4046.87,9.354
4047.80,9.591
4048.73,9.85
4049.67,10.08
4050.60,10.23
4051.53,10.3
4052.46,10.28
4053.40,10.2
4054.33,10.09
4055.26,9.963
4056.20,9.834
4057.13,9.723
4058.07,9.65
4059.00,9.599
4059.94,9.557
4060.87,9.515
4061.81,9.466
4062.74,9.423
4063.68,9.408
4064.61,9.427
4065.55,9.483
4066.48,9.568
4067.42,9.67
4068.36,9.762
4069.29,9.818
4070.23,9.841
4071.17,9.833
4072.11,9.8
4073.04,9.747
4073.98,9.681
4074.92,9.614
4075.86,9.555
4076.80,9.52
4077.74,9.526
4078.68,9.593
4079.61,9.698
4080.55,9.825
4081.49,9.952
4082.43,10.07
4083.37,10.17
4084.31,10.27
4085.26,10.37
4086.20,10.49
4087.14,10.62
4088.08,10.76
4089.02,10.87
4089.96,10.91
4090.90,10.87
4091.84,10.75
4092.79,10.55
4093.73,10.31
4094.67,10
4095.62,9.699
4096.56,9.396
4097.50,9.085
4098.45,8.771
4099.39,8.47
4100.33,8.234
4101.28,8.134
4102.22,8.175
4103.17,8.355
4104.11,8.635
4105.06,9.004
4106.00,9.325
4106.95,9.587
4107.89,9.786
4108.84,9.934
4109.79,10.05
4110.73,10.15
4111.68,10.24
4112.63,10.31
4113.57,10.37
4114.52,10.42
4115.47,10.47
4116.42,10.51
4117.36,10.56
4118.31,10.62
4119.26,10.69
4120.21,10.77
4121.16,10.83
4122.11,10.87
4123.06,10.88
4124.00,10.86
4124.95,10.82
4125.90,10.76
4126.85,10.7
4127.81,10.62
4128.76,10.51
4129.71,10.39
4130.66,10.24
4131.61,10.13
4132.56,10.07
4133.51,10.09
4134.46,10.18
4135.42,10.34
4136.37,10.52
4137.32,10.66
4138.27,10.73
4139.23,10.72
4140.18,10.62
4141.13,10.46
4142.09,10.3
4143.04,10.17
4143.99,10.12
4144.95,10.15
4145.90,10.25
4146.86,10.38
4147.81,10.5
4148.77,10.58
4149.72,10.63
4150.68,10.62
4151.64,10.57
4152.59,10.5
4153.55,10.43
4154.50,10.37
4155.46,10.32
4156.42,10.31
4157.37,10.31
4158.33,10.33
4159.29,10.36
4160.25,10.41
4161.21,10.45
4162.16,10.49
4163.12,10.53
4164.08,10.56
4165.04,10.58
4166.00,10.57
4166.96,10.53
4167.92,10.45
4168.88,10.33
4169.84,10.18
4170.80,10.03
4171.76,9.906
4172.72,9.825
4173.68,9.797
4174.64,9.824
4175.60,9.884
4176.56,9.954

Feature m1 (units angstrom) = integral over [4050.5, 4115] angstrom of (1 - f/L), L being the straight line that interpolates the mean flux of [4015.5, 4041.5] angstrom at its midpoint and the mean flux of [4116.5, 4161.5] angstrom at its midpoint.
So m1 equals 3.2 angstrom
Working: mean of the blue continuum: 10.1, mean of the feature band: 9.77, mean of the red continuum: 10.5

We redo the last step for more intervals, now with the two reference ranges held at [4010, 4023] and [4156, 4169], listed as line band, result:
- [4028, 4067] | 2.31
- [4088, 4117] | 1.88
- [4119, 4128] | -0.31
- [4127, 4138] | 0.07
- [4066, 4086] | 1.12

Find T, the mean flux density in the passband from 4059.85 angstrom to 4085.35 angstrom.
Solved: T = 9.71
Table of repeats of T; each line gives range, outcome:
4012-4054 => 10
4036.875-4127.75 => 9.9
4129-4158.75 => 10.4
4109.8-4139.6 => 10.5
